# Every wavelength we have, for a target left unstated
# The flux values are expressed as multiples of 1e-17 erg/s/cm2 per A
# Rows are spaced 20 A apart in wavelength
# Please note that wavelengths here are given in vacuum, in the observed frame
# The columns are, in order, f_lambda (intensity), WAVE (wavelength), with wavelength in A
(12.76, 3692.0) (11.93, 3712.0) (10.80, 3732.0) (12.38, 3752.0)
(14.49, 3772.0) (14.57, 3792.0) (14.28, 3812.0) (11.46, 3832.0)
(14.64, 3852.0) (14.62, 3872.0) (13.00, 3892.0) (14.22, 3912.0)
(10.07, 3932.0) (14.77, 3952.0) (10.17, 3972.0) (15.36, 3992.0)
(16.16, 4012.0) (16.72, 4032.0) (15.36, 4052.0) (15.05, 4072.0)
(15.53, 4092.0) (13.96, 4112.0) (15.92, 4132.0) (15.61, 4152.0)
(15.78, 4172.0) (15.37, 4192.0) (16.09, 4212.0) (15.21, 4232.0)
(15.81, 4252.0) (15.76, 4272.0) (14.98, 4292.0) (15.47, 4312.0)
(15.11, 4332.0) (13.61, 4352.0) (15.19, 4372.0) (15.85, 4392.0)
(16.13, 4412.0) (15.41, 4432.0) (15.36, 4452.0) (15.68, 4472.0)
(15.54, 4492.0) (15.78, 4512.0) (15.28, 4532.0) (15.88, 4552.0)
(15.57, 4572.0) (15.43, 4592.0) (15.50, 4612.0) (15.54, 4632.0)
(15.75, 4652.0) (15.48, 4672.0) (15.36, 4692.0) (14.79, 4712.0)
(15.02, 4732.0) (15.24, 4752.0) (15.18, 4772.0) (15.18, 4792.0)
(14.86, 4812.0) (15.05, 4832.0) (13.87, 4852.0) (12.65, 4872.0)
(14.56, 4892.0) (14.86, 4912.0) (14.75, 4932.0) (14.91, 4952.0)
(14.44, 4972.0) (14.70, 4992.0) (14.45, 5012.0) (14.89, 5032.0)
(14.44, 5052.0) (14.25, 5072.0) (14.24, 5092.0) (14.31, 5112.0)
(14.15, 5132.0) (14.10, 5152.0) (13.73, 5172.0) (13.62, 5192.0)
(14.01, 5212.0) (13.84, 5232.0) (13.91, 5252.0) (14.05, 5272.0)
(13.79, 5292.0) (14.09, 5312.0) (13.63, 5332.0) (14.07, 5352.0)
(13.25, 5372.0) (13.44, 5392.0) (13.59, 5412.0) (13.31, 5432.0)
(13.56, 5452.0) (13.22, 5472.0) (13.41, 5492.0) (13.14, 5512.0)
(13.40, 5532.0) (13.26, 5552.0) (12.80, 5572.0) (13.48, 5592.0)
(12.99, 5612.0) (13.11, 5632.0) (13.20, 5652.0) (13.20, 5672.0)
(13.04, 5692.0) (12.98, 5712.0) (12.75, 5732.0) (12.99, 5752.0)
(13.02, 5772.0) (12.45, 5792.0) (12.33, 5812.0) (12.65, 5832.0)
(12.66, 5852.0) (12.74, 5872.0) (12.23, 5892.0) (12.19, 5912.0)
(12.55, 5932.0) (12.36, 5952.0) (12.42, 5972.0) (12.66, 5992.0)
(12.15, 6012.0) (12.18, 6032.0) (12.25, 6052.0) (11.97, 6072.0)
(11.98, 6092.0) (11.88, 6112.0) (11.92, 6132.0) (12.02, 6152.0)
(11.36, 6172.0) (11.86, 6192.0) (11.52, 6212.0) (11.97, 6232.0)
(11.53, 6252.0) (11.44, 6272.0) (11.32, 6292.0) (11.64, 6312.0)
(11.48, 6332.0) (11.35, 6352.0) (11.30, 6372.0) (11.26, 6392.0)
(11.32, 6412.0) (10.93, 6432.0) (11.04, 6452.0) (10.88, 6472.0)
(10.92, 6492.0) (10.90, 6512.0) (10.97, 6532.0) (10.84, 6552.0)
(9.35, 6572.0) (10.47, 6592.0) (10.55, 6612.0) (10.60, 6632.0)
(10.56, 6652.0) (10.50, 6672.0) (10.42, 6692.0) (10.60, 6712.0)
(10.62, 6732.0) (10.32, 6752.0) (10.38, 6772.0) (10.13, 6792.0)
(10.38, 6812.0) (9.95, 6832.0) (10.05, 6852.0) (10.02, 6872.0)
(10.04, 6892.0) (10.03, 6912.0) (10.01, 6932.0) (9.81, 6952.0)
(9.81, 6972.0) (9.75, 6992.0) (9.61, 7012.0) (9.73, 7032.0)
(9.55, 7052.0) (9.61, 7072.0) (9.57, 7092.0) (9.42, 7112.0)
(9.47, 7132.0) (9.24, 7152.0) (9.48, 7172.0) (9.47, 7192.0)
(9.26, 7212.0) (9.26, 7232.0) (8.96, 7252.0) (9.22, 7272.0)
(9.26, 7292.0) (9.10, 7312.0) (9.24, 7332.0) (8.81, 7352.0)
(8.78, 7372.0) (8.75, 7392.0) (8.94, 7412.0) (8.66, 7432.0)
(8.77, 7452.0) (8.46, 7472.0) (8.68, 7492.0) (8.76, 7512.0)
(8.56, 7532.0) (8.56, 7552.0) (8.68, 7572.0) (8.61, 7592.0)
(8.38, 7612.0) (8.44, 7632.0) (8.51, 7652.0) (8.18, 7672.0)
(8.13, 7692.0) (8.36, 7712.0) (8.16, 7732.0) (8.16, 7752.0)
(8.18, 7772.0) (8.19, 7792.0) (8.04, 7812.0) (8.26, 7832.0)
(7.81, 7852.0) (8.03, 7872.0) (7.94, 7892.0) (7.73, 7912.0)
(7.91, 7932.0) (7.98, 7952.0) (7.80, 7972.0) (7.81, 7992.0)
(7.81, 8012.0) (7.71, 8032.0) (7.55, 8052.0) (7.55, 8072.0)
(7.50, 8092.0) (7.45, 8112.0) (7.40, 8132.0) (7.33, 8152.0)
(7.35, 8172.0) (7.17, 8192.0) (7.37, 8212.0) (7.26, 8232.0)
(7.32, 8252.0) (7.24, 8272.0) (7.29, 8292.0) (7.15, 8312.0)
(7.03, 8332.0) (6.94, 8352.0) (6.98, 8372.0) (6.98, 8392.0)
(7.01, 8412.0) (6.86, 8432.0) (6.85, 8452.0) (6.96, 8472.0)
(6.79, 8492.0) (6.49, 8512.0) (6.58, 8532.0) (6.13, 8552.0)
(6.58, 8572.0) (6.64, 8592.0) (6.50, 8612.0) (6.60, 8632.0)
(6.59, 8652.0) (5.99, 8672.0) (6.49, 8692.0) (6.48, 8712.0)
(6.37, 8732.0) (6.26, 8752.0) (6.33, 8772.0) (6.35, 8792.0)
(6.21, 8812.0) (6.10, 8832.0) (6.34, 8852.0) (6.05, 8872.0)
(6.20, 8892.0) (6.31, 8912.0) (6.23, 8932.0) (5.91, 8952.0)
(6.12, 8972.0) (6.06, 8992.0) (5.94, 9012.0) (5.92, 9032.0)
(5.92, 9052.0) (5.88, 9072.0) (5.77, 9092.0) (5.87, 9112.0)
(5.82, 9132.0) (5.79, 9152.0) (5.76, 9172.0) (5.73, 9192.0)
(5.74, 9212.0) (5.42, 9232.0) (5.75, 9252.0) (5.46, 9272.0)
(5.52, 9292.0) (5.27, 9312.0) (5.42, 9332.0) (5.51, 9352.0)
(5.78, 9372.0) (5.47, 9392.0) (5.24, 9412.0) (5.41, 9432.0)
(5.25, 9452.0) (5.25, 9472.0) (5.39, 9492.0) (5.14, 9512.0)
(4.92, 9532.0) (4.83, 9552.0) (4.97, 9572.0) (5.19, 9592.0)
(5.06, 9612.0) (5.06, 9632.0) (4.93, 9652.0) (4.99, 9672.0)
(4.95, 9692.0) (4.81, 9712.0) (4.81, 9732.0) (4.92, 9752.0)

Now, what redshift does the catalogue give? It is 0.000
